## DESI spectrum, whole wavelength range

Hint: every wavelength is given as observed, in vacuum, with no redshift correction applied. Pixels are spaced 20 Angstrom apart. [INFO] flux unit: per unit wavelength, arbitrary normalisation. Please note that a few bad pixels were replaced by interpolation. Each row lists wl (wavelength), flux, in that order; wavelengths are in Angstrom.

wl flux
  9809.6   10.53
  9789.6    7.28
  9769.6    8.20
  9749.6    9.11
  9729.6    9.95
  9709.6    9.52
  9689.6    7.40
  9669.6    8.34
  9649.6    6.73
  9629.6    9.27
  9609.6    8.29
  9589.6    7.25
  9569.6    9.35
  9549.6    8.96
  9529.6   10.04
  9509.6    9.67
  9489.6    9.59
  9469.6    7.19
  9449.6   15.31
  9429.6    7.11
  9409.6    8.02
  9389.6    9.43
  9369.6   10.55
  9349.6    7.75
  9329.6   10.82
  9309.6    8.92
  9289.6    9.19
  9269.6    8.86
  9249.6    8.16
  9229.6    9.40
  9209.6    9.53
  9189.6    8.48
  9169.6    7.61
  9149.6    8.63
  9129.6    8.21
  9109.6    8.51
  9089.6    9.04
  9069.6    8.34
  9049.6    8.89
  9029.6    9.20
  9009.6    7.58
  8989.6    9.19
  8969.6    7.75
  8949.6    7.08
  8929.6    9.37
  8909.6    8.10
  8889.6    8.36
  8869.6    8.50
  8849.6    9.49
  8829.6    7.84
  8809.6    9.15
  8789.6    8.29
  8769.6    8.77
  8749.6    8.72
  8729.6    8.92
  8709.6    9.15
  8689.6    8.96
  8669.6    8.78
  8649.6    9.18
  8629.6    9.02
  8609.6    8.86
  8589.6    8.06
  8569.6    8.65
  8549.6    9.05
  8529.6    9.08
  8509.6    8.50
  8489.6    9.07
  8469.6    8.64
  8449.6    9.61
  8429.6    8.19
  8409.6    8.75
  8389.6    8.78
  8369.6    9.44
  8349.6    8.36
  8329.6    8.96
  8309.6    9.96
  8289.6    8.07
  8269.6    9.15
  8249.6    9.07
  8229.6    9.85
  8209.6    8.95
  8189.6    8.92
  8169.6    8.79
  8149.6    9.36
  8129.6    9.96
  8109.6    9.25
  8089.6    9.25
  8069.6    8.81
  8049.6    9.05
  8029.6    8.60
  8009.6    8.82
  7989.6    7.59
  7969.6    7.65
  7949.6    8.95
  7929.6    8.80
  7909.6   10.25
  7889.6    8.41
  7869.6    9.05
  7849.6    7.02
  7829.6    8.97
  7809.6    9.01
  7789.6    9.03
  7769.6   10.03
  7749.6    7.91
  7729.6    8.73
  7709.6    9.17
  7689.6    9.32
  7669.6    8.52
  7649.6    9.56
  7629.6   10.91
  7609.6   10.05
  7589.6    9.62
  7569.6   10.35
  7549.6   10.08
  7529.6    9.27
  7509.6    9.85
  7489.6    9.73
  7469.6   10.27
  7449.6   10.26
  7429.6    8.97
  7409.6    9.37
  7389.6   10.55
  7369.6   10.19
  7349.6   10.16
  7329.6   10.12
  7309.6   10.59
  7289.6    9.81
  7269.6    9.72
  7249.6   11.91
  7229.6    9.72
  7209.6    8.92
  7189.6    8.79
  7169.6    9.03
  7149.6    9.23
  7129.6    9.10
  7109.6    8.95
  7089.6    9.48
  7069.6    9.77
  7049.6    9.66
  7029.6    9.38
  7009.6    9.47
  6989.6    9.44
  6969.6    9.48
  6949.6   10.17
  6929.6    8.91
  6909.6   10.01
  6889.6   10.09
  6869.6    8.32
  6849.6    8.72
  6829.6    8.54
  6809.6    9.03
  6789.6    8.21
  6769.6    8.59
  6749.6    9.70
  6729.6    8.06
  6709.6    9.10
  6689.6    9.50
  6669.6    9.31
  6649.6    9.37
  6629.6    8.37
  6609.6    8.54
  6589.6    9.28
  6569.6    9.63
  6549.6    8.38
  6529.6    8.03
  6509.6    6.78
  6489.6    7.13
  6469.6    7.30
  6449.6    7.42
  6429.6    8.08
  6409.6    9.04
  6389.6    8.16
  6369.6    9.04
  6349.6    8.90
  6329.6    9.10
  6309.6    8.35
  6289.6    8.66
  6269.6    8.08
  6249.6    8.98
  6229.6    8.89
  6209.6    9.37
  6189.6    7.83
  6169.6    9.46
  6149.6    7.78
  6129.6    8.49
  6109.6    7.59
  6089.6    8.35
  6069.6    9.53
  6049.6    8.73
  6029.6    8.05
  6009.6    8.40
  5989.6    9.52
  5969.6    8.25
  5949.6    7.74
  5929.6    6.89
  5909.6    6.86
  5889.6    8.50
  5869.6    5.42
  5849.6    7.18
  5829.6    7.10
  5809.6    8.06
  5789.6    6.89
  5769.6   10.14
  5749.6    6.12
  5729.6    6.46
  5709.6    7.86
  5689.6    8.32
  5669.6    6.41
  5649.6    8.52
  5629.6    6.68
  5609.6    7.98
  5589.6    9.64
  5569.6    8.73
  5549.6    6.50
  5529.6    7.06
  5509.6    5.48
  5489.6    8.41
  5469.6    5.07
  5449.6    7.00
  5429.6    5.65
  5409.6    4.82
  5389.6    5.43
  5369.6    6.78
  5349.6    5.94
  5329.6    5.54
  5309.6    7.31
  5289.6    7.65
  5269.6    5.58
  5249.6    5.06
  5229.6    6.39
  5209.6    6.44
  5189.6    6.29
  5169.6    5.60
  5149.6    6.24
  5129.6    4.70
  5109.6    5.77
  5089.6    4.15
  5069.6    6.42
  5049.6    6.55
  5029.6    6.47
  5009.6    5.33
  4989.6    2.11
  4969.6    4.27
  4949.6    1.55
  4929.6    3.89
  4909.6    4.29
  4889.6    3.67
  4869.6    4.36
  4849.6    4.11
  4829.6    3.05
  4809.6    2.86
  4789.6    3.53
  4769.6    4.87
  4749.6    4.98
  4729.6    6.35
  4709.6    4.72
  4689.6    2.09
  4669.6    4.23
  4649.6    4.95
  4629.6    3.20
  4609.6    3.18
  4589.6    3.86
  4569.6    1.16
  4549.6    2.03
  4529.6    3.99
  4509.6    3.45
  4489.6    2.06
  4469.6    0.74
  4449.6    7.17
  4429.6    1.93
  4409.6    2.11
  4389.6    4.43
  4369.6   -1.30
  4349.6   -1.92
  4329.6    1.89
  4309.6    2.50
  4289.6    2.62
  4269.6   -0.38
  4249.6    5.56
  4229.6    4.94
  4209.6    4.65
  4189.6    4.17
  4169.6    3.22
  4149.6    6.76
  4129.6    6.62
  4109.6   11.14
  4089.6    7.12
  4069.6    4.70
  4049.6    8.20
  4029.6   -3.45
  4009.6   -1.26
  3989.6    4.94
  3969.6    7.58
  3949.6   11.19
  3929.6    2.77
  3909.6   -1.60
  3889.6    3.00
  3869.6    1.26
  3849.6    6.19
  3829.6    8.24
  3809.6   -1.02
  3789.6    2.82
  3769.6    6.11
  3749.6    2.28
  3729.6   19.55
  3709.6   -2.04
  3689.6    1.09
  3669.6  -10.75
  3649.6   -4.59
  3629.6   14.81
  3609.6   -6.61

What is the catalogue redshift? 0.26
